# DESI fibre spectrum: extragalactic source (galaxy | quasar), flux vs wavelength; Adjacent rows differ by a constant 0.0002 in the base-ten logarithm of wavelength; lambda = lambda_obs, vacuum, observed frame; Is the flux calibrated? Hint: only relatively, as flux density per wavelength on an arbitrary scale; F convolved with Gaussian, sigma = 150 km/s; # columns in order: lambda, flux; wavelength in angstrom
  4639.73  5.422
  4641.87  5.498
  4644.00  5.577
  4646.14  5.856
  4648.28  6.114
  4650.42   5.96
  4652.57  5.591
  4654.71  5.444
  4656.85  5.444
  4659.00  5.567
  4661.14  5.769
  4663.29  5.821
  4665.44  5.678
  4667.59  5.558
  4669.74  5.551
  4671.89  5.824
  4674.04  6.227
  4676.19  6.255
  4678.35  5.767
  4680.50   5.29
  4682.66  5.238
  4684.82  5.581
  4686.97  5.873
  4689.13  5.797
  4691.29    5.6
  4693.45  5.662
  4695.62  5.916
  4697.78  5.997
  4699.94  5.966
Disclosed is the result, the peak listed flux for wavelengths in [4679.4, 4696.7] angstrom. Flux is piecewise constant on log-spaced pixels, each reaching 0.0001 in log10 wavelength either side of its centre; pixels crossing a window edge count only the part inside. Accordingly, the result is 5.916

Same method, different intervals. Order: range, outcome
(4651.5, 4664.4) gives 5.821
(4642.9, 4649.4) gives 6.114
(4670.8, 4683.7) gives 6.255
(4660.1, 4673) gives 5.824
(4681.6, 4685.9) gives 5.581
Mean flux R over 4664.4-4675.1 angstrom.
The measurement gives 5.77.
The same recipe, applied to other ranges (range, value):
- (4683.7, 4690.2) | 5.75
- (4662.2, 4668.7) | 5.68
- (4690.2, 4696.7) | 5.72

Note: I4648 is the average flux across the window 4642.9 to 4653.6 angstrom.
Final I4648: 5.82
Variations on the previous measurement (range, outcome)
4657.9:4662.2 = 5.67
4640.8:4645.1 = 5.55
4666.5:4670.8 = 5.55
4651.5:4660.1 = 5.52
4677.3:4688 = 5.55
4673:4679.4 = 6.08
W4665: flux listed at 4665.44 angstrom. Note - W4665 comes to 5.678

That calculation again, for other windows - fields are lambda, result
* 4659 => 5.567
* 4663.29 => 5.821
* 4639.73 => 5.422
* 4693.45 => 5.662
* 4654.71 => 5.444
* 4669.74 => 5.551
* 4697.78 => 5.997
